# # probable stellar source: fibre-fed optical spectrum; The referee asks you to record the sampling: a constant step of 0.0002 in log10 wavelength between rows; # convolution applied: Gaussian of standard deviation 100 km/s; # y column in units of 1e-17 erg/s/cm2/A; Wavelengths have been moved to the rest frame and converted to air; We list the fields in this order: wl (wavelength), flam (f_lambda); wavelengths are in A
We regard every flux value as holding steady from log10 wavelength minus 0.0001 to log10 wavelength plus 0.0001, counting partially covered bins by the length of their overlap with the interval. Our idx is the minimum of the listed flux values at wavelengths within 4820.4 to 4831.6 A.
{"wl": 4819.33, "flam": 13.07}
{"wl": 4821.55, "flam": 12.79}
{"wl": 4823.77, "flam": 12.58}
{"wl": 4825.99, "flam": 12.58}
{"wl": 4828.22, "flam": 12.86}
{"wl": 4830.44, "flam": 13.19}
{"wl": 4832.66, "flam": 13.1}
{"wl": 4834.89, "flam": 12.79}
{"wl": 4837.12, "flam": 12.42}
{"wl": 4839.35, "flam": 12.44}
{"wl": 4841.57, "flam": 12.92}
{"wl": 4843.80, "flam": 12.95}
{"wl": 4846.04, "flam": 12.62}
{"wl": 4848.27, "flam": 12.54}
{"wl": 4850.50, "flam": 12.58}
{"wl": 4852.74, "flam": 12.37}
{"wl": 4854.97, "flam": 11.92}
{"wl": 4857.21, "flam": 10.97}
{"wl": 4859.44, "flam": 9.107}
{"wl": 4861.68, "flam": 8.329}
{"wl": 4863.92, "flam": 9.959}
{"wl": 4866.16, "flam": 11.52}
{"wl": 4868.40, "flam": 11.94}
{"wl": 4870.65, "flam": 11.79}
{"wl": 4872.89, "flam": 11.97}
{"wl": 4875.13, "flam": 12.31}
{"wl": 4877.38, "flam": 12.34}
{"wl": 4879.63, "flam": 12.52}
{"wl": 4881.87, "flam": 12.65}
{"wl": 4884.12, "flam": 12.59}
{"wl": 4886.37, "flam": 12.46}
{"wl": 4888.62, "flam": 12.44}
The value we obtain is 12.58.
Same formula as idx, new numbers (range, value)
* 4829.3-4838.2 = 12.42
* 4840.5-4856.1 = 11.92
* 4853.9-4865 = 8.329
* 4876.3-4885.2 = 12.34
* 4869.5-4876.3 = 11.79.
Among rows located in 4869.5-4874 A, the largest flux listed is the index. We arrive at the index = 11.97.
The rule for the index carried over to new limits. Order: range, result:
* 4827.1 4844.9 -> 13.19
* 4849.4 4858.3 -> 12.58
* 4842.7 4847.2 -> 12.95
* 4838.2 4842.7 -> 12.92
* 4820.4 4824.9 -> 12.79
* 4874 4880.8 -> 12.52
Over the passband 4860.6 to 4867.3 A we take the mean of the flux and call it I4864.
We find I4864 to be 9.95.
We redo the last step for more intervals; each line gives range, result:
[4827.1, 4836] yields 13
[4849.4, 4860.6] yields 11.4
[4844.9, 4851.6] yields 12.6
